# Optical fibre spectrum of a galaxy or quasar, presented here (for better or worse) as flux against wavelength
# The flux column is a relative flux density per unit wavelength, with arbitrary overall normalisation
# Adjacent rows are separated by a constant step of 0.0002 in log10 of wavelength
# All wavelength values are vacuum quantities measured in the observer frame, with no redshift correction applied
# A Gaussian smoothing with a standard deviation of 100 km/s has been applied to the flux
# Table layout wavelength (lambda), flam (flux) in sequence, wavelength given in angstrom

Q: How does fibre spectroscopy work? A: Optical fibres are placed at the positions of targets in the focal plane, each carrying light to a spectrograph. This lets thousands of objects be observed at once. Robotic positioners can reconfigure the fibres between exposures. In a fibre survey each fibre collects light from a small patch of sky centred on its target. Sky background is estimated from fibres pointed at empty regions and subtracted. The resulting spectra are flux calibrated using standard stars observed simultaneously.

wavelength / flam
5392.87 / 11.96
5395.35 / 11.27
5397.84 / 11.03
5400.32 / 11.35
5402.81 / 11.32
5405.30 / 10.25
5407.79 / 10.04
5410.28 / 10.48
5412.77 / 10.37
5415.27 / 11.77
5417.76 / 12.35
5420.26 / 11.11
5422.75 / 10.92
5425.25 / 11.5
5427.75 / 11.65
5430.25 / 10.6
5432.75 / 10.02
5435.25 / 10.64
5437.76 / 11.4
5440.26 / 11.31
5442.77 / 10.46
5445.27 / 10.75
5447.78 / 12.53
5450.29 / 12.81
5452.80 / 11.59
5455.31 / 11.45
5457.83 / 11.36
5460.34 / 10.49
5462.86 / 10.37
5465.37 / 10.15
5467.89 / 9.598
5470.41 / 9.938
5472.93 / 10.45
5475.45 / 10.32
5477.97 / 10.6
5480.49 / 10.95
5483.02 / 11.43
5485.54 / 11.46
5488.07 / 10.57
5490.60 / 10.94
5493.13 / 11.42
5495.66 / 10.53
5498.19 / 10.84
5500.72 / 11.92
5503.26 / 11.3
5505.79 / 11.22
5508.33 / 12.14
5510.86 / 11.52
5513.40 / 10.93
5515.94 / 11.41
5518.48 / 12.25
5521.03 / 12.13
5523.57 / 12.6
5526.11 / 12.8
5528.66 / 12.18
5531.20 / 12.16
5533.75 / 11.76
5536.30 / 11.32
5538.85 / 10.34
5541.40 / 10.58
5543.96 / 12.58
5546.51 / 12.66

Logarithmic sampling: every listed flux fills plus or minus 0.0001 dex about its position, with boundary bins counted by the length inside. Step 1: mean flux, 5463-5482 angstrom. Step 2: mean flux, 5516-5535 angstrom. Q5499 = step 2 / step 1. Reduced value 1.2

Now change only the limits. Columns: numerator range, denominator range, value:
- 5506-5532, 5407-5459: 1.07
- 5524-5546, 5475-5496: 1.08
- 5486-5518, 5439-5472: 1.03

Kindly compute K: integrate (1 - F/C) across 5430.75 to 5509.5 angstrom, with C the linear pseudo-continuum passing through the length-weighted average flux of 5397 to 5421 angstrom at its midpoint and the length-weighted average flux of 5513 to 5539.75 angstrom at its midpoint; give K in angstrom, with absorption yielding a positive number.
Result 3.1 angstrom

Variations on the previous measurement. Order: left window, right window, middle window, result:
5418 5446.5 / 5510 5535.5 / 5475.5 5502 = 1.3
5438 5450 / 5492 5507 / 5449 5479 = 1.5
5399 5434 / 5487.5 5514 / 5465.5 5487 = 1.1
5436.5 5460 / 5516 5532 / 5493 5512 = 1.1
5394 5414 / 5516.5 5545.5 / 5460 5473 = 1.4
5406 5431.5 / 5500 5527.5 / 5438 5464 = 0.0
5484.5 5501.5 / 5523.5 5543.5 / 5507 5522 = -0.4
